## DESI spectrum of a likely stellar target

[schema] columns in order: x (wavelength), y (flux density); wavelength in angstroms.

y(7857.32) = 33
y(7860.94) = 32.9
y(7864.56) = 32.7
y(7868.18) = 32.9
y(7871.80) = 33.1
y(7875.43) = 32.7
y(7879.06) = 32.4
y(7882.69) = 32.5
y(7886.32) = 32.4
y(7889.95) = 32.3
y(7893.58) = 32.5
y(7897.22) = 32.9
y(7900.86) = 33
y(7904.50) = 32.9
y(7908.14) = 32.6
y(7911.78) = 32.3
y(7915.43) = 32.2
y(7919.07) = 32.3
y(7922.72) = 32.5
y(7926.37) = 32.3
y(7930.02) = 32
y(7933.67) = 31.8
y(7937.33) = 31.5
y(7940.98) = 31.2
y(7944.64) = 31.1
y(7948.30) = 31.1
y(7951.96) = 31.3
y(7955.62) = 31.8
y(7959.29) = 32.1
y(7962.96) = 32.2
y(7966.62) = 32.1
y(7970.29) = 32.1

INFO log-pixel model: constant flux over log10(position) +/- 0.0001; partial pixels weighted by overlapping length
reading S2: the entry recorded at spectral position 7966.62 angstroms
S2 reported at 32.1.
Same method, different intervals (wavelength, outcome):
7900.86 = 33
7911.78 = 32.3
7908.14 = 32.6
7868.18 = 32.9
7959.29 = 32.1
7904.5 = 32.9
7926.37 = 32.3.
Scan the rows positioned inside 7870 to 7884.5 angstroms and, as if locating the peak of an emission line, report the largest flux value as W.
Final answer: 33.1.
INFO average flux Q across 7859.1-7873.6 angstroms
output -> 32.9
